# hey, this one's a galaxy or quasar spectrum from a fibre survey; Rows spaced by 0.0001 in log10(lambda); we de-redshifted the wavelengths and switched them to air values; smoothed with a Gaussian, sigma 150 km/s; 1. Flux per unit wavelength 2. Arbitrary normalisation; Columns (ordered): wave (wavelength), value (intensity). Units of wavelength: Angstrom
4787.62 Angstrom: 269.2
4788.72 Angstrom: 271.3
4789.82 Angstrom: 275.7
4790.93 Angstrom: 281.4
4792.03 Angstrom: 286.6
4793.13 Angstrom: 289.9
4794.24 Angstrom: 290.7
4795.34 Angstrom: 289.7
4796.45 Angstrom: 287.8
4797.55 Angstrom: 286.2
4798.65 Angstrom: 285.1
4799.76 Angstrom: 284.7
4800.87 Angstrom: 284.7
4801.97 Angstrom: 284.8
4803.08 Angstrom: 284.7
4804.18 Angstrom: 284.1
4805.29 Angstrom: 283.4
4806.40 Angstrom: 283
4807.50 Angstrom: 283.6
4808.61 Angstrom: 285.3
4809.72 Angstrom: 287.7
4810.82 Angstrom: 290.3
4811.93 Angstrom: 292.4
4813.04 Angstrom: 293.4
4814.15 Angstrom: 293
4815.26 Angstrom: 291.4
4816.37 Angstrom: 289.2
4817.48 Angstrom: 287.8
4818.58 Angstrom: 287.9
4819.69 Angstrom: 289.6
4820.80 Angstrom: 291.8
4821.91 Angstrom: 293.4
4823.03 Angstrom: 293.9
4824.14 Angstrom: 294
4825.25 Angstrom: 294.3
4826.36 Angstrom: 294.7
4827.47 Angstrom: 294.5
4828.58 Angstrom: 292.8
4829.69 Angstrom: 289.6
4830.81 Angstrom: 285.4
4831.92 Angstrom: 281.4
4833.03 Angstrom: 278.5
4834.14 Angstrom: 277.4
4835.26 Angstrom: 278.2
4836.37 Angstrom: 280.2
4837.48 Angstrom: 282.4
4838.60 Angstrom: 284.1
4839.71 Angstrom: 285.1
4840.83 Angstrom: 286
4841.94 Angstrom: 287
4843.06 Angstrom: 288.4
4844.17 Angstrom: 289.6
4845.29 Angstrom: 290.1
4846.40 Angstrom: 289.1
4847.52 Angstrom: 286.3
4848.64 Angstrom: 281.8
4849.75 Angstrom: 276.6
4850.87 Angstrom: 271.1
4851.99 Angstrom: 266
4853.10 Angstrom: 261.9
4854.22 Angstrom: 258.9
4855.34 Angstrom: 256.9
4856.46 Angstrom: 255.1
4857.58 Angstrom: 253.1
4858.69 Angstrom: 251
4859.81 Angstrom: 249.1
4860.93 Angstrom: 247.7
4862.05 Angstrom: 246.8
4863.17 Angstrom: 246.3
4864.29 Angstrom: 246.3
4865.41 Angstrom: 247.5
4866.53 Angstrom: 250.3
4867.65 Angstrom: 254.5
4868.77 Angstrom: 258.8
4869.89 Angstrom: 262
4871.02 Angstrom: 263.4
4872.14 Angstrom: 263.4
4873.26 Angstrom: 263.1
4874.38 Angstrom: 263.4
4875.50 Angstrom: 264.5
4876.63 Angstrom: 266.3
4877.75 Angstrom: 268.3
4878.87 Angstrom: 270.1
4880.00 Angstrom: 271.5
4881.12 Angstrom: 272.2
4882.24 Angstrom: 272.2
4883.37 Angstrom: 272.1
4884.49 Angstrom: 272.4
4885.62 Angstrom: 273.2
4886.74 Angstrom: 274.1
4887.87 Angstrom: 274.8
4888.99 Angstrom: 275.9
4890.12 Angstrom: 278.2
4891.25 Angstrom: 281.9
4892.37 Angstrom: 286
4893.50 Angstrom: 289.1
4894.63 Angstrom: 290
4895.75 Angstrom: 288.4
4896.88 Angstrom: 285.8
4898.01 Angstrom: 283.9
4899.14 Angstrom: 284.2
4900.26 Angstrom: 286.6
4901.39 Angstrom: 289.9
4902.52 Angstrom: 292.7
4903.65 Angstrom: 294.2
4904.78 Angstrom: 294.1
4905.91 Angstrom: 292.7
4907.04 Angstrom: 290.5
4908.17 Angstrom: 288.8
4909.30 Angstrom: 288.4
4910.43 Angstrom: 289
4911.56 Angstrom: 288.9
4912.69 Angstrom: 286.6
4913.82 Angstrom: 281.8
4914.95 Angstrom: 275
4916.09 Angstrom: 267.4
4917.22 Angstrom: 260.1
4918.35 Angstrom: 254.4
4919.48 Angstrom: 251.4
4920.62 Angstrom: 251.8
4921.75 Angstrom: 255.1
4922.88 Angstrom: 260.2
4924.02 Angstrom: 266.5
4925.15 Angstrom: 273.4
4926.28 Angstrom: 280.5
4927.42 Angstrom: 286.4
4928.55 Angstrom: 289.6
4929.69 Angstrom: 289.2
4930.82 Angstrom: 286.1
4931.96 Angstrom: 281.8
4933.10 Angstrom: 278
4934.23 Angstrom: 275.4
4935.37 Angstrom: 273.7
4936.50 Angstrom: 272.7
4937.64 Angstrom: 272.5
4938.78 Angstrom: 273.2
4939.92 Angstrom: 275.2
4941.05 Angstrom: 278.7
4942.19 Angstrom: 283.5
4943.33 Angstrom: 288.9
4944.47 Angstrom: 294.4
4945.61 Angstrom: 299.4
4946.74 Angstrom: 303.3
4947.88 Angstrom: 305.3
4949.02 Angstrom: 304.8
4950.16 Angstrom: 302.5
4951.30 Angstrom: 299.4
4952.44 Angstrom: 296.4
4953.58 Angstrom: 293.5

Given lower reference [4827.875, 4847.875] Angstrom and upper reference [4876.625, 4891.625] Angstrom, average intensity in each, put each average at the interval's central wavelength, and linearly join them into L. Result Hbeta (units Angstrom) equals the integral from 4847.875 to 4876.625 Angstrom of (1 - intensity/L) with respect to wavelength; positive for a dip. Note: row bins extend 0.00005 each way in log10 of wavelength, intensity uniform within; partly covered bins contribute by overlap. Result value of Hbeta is 2.1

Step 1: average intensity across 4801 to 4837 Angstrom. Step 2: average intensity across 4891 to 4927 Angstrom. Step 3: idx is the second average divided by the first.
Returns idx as 1.0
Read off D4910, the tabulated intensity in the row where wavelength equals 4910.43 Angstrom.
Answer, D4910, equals 289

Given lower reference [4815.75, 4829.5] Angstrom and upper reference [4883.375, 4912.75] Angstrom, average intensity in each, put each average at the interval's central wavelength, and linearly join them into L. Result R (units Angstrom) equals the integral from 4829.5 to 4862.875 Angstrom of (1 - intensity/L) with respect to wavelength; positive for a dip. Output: 1.9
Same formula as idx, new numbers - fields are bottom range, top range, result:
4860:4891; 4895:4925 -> 1.06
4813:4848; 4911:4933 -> 0.95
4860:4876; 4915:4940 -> 1.06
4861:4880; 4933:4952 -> 1.11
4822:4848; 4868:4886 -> 0.93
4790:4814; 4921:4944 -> 0.97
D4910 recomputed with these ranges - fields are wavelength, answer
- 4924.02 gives 266.5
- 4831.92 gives 281.4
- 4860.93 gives 247.7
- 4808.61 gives 285.3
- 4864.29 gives 246.3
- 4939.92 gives 275.2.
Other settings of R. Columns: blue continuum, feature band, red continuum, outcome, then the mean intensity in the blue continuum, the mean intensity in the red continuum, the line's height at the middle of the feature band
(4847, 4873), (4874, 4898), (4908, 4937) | -0.94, 259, 275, 266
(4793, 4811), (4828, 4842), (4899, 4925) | 0.00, 286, 278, 284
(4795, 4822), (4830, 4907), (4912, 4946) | 2.18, 288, 275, 282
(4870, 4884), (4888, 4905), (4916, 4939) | -1.09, 267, 271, 269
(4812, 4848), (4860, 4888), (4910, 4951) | 2.17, 288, 279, 284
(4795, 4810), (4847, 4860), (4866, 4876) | 0.12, 285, 260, 267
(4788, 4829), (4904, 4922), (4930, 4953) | 0.68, 288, 287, 287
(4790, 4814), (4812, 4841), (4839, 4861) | -0.93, 287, 272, 279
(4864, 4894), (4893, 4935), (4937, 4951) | -0.04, 268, 290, 280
